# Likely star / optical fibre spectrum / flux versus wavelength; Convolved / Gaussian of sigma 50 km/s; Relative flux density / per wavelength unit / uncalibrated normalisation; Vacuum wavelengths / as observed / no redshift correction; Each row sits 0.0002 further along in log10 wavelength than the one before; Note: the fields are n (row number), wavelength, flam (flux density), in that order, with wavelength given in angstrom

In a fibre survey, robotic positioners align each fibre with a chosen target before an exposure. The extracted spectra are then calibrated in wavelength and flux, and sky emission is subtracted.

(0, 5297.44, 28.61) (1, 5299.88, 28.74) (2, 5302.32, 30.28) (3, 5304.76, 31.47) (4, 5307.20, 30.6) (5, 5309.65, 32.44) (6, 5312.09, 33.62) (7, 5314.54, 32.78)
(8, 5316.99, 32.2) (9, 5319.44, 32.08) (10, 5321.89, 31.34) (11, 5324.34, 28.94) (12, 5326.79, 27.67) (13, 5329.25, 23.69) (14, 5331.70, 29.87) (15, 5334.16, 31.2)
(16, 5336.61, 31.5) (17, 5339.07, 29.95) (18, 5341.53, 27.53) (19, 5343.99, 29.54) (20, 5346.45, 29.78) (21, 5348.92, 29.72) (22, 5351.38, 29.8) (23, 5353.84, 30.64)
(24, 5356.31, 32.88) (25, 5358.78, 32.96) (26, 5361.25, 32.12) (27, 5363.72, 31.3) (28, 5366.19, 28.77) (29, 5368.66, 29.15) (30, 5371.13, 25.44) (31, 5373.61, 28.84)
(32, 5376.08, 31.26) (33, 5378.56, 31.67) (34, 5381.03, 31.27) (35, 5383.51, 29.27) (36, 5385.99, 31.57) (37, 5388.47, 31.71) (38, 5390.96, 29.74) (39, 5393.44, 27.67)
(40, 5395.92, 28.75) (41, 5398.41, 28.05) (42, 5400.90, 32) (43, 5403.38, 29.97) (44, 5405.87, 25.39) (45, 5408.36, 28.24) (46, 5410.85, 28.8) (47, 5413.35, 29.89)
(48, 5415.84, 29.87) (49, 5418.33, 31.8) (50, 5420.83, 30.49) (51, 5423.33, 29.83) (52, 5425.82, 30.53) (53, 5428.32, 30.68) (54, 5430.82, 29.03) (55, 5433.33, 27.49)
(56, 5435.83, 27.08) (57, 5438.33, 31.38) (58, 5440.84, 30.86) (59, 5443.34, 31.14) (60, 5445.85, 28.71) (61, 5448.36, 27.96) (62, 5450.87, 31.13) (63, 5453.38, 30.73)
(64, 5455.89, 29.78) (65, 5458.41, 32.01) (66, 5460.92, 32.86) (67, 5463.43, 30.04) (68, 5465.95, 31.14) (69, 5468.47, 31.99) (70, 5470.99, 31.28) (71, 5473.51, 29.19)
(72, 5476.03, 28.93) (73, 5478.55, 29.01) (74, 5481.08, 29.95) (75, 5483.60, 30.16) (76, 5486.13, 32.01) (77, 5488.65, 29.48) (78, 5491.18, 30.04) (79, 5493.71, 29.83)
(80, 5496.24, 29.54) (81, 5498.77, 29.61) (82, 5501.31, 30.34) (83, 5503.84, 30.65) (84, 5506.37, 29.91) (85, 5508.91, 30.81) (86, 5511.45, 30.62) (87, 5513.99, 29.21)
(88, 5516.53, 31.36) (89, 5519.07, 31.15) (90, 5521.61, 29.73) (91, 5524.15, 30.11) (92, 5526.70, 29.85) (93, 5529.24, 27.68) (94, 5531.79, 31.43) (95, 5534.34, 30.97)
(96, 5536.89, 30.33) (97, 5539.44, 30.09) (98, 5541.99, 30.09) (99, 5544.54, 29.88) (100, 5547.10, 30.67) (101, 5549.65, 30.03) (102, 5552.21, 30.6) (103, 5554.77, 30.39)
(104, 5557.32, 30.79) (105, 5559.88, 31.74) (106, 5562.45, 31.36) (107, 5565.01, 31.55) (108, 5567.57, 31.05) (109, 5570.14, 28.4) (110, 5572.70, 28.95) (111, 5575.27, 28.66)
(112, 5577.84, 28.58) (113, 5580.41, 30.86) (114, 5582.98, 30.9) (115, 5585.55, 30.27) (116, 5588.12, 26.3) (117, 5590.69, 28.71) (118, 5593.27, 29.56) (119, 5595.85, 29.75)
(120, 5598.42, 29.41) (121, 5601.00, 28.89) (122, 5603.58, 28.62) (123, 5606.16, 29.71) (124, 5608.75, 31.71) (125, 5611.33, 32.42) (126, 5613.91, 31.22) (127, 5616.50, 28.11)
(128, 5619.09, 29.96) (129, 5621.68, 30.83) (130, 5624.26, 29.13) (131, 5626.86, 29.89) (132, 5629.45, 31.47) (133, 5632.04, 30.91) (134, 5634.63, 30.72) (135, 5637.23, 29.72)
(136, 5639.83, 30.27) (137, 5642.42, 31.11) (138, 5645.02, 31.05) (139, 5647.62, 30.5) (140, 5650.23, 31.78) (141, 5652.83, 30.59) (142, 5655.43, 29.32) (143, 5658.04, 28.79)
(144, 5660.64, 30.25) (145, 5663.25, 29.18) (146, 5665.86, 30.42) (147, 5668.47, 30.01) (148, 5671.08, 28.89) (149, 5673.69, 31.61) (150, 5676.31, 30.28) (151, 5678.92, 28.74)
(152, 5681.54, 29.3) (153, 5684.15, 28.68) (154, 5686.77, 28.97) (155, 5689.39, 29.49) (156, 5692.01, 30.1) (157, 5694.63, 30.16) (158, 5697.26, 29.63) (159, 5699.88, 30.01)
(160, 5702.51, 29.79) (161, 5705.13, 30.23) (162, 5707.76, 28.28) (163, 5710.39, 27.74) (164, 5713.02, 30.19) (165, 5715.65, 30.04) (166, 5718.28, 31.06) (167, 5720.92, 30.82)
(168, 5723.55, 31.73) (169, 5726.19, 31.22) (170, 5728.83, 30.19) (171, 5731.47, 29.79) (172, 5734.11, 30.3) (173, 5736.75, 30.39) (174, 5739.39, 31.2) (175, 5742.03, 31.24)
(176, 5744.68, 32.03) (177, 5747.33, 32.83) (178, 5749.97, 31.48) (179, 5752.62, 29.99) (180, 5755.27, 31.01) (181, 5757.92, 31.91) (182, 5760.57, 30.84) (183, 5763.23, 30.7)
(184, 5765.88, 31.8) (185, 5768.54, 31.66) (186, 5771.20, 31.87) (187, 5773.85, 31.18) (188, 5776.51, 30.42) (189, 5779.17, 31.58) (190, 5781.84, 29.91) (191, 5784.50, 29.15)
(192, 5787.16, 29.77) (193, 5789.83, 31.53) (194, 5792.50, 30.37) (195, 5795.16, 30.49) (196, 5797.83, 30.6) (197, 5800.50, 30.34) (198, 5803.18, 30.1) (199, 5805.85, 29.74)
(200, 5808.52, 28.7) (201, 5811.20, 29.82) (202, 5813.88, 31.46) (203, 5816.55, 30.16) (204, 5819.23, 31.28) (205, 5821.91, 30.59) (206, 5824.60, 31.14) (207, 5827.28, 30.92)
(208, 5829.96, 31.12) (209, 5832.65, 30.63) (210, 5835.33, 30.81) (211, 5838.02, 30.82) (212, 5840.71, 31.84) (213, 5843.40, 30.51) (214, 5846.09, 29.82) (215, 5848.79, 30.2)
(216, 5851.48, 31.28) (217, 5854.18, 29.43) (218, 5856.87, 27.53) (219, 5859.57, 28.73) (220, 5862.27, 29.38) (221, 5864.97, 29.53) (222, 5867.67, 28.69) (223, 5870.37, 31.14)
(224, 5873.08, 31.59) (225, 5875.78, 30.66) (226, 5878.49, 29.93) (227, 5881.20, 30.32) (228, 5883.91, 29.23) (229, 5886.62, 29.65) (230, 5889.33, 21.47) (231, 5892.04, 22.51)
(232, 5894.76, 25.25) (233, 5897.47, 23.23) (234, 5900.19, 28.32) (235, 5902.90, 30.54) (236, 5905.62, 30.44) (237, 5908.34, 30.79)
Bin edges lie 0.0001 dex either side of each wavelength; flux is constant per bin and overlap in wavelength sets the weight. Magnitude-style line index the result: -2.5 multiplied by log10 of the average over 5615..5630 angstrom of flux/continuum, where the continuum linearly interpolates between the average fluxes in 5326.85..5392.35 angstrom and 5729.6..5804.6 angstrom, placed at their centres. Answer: 0.03 mag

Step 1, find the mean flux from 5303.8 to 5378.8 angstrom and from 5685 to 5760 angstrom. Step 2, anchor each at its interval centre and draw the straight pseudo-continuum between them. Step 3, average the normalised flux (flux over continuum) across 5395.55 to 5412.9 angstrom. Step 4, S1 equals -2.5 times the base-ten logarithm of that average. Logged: 0.06 mag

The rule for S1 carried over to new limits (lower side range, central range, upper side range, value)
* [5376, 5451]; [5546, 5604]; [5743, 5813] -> 0.01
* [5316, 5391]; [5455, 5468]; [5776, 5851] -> -0.04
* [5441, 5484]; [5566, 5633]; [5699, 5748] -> 0.02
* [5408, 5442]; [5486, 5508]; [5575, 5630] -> -0.01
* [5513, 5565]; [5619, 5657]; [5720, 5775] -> 0.01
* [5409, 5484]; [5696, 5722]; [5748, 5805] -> 0.03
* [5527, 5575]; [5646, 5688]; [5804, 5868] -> 0.01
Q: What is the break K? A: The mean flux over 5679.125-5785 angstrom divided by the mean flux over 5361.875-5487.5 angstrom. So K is 1.02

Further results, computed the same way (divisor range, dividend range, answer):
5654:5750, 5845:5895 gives 0.96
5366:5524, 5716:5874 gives 1.02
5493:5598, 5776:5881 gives 1.01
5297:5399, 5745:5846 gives 1.02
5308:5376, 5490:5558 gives 1.00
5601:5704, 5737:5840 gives 1.03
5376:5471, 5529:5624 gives 1.00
